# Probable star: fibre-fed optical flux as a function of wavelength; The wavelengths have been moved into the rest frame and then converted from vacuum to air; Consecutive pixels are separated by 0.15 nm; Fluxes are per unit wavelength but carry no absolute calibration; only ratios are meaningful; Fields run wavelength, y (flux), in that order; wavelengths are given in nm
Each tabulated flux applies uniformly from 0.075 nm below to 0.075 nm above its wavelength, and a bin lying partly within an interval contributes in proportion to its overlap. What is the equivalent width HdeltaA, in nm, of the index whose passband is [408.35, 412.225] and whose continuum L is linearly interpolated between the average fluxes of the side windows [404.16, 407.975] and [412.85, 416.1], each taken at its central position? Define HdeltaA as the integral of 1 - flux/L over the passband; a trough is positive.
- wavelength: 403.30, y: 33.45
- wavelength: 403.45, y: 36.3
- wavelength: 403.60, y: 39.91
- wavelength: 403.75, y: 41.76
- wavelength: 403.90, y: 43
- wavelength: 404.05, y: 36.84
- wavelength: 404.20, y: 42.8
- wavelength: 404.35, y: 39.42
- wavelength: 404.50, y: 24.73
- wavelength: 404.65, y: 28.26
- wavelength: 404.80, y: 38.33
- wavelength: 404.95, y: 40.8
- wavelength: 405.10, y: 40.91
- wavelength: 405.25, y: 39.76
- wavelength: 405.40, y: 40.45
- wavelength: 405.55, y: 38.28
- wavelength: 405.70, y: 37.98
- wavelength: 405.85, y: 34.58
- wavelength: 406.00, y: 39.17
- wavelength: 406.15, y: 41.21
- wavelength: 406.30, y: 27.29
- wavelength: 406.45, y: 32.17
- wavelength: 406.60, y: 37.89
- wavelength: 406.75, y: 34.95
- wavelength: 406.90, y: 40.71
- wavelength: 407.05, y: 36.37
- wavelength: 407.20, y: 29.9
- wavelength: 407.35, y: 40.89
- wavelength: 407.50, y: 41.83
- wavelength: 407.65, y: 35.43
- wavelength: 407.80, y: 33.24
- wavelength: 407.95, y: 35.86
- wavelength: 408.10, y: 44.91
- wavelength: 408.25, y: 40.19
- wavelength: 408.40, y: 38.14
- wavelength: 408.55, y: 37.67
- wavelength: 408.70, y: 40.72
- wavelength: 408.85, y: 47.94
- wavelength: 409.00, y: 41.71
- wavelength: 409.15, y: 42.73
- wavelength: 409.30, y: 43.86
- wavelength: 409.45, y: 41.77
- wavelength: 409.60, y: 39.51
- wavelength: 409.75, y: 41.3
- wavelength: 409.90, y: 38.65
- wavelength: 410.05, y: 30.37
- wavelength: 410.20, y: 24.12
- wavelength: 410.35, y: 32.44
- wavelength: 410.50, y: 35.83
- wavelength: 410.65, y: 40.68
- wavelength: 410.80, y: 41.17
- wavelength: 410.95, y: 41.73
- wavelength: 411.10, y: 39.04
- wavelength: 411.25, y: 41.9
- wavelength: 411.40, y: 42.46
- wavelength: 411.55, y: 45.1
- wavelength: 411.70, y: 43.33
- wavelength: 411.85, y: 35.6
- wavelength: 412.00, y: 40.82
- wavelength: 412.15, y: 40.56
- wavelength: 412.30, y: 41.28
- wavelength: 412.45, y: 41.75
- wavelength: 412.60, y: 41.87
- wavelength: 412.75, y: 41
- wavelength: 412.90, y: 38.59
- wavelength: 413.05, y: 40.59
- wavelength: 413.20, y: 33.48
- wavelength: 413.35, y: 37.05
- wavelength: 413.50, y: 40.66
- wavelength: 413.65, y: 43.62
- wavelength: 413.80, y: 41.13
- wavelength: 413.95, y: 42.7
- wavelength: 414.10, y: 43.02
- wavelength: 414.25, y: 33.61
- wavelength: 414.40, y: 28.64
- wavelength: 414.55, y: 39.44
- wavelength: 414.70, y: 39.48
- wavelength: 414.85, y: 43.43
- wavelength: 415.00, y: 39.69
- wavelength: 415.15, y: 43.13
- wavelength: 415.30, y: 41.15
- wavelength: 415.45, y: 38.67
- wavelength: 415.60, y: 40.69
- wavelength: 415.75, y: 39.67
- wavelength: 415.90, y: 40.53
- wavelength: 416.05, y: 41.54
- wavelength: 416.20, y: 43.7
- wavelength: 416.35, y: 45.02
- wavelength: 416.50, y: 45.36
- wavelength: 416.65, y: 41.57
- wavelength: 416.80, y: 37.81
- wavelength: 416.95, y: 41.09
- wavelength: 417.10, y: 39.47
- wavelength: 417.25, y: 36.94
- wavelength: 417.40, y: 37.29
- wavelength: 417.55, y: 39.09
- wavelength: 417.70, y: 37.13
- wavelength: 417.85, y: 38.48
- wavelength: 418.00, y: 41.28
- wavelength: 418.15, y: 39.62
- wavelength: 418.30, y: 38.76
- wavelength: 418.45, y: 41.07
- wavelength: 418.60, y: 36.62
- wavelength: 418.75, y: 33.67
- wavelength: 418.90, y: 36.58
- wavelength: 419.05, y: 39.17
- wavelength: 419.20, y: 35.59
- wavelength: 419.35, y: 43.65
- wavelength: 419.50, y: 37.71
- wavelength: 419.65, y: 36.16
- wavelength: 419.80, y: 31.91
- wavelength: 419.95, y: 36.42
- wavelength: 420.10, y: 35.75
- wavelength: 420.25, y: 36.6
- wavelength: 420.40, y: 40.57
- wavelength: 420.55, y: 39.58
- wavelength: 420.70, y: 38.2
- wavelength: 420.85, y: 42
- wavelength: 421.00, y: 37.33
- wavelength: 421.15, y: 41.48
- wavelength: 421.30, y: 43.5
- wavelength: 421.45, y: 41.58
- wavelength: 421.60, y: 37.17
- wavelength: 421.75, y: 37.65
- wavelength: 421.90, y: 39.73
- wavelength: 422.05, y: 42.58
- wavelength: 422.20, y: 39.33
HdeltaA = -0.15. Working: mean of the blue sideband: 36.6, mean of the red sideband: 39.6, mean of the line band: 39.6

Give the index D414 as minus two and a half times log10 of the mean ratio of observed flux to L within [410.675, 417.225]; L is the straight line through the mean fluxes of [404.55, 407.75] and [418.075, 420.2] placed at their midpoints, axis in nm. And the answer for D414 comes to -0.09 mag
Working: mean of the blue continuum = 36.9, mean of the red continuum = 37.3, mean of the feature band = 40.5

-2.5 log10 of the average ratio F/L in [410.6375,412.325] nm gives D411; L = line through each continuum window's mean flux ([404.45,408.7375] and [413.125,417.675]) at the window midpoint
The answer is -0.07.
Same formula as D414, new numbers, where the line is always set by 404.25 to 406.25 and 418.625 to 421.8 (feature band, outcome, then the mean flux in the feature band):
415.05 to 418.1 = -0.070 mag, 40.5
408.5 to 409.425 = -0.139 mag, 42.5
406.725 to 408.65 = -0.014 mag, 37.8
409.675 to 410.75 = 0.078 mag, 34.9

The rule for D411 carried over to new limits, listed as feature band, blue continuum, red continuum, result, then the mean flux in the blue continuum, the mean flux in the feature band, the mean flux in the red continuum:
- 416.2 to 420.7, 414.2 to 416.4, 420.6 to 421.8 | 0.03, 39.9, 38.7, 39.9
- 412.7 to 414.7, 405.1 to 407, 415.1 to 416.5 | 0.06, 37.2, 38.7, 41.7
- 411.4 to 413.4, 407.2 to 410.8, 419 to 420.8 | -0.05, 38.6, 40.2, 37.6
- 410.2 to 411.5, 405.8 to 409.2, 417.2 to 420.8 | -0.02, 38.1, 38.6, 37.9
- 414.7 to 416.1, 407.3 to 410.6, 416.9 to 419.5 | -0.06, 38.6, 40.9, 38.5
